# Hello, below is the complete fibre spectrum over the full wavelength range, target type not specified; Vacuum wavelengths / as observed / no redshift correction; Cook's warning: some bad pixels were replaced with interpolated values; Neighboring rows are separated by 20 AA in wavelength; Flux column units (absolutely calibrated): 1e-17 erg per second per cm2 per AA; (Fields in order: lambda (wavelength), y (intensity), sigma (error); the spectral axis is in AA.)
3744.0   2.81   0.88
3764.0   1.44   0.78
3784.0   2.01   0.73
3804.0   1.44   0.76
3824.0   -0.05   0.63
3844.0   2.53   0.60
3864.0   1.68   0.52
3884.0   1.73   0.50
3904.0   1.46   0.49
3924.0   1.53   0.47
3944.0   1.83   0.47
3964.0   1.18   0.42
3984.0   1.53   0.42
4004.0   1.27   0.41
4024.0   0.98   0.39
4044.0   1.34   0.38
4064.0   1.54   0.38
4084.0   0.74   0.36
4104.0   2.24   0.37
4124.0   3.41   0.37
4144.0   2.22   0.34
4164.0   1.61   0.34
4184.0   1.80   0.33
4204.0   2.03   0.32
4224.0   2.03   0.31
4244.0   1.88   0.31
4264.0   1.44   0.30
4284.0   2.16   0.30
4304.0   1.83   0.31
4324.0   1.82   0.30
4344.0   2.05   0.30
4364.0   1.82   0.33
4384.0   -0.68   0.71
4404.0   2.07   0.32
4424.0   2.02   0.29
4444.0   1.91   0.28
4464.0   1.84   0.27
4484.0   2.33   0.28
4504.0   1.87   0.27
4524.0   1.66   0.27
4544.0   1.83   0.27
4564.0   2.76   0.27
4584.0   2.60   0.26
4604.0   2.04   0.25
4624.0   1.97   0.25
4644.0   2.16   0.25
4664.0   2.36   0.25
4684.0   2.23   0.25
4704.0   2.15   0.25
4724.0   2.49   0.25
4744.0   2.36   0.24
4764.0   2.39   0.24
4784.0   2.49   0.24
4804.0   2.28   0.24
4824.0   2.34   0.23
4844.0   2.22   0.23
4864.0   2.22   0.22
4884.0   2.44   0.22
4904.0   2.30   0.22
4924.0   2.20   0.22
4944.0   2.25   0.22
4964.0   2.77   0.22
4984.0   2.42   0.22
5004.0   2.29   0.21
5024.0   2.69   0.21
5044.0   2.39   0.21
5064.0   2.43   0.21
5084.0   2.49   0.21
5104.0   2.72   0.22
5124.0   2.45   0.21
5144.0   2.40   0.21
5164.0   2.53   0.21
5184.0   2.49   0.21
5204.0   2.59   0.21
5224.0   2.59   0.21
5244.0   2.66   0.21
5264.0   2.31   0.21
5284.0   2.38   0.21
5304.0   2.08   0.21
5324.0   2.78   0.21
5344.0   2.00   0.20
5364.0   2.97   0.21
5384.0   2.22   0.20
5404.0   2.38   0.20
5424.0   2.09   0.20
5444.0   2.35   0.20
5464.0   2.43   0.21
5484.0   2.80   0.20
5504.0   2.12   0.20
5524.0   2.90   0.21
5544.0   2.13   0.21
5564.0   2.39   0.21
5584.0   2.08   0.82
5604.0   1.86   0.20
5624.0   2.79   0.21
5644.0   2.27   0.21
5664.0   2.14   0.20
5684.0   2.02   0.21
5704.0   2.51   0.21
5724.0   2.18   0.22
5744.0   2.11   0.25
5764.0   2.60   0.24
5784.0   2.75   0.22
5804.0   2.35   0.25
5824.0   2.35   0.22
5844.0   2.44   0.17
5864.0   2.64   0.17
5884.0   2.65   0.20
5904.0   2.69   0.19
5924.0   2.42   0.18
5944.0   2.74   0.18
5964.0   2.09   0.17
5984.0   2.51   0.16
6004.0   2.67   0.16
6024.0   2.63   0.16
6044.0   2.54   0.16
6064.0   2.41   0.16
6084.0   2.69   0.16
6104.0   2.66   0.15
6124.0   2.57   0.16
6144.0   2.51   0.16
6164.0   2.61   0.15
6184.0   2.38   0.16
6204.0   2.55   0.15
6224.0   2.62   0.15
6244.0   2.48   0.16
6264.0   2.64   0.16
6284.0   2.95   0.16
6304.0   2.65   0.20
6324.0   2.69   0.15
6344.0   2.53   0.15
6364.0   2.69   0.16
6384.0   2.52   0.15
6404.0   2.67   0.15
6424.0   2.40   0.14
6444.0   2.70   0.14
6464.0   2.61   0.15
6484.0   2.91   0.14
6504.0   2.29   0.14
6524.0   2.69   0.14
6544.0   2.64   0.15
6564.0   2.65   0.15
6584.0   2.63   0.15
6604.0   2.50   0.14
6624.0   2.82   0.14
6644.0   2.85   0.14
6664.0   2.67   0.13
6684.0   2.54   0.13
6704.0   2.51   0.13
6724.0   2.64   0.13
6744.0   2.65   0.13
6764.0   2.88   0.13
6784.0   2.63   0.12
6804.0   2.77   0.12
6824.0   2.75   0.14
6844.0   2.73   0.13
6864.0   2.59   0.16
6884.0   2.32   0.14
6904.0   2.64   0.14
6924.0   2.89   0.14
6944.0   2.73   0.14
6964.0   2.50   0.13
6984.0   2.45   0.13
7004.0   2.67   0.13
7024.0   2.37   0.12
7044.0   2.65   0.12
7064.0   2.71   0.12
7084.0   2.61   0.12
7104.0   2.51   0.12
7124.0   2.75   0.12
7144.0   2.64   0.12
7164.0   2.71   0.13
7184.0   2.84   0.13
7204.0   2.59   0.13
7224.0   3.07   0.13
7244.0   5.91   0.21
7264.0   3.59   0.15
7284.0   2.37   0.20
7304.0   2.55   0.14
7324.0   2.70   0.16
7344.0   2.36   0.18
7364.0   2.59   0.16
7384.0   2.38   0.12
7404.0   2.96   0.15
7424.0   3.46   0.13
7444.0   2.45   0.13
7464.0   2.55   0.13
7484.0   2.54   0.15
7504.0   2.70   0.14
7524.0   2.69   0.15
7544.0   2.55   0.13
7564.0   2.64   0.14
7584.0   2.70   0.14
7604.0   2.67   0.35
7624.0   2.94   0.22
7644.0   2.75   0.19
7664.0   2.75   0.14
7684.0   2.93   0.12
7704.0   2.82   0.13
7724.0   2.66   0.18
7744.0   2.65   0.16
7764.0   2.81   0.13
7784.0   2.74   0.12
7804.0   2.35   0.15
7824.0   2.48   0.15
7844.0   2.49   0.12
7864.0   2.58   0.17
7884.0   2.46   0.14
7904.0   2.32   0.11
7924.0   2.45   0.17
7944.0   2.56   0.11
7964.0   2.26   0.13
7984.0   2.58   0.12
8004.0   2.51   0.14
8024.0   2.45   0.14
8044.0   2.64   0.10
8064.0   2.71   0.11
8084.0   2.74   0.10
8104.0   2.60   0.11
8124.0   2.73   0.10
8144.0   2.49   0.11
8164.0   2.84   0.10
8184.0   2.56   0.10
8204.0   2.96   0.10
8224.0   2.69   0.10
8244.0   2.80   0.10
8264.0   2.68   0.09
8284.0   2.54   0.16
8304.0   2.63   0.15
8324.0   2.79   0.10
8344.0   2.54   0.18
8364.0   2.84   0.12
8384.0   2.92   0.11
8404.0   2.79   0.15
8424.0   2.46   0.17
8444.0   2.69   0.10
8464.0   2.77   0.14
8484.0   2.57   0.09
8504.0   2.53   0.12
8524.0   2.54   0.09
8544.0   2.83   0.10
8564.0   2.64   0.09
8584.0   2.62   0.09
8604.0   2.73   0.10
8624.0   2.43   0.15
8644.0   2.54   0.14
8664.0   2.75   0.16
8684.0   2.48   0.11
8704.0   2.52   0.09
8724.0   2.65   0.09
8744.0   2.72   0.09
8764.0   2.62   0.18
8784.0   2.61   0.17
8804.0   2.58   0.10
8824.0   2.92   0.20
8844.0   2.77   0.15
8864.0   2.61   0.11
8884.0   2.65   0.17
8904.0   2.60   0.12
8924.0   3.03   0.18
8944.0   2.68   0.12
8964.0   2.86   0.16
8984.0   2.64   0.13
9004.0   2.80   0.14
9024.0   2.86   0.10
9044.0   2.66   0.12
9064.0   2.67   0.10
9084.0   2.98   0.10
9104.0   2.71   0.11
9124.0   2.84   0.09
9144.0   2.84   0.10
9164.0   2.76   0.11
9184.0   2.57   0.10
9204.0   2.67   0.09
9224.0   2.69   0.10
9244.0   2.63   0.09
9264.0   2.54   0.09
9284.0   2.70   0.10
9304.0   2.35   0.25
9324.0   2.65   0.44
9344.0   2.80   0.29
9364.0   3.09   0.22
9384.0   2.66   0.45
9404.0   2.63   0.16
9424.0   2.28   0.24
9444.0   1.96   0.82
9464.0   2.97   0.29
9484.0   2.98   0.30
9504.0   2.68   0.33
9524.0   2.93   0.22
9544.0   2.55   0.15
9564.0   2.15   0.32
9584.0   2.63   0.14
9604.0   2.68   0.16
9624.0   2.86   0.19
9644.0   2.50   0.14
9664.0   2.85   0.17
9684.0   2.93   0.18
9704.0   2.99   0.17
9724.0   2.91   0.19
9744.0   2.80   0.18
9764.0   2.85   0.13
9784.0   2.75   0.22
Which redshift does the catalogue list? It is 0.104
